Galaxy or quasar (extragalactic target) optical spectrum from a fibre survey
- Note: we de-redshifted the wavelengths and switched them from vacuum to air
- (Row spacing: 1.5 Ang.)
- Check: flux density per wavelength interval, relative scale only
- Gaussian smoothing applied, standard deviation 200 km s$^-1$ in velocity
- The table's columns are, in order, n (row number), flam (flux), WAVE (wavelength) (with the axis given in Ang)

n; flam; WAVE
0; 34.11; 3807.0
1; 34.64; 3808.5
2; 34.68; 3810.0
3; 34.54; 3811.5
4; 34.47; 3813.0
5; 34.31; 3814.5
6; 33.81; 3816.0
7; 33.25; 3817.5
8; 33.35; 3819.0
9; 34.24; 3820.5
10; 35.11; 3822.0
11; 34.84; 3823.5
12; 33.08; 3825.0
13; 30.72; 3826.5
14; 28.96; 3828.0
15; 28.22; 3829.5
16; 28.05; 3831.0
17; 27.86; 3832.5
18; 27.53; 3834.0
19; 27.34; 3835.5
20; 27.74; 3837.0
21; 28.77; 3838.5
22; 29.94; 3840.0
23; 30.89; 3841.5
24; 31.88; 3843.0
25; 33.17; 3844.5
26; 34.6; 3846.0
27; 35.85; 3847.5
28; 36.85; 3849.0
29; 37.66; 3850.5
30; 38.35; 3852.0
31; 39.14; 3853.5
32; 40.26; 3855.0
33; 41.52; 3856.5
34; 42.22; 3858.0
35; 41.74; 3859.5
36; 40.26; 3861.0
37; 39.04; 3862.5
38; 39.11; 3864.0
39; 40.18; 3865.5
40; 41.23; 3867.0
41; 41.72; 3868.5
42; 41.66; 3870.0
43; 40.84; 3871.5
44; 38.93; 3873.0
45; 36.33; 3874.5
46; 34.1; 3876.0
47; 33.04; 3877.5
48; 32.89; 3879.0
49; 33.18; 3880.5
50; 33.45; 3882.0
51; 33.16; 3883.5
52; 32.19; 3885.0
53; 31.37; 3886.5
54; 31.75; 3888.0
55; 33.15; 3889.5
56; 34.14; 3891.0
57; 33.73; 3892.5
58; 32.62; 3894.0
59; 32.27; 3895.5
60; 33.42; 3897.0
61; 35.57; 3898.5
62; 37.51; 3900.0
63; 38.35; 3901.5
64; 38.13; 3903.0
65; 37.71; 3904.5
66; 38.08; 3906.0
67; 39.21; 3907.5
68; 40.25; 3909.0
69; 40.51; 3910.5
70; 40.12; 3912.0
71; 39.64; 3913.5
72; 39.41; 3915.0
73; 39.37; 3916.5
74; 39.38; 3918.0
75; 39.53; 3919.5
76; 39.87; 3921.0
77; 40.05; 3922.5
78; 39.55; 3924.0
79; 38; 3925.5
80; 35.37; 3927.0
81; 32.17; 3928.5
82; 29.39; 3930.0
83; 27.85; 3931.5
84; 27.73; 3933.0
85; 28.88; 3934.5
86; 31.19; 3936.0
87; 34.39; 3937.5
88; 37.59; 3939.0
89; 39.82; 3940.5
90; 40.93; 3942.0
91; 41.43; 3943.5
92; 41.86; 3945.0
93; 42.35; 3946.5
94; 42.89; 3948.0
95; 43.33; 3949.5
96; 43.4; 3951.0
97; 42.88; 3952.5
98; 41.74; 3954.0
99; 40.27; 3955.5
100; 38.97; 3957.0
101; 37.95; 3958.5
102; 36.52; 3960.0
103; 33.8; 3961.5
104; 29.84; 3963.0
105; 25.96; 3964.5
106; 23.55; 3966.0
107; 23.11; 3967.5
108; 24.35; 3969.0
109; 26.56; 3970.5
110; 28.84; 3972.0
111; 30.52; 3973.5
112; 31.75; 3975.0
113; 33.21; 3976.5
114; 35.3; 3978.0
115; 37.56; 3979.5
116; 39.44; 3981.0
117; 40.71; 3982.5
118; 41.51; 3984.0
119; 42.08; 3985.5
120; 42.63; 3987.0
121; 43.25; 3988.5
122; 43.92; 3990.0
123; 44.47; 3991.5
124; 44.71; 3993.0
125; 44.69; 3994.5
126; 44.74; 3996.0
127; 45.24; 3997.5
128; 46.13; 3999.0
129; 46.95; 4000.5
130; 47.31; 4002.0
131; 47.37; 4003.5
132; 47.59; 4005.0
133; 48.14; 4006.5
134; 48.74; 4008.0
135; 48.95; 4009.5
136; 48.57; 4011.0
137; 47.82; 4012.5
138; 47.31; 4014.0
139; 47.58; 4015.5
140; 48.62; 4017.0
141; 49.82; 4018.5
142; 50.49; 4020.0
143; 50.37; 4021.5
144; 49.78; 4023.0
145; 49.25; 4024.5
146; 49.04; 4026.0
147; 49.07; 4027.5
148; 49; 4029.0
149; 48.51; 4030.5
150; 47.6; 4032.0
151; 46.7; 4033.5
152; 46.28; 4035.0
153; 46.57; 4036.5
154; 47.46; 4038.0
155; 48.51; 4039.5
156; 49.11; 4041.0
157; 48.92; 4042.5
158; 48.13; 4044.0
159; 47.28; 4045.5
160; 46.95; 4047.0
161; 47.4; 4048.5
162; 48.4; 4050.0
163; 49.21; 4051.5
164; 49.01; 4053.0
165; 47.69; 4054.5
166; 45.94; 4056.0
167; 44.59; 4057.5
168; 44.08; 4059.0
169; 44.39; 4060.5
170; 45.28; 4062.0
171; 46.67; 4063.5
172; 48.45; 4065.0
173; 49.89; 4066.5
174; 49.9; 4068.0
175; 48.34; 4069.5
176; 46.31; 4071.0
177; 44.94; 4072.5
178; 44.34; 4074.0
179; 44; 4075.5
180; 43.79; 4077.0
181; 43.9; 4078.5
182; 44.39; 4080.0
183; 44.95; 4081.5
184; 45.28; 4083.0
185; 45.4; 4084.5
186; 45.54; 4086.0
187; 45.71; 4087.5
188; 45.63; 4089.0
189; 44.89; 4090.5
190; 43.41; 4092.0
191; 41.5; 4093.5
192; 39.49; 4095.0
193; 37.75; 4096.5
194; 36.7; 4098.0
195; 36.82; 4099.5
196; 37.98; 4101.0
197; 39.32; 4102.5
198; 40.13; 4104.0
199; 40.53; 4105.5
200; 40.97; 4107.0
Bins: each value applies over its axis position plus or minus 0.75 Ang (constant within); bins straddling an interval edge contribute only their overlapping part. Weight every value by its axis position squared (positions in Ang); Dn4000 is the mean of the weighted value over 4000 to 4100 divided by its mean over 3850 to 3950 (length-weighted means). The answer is 1.35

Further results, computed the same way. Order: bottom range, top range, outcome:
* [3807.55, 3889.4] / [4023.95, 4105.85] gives 1.46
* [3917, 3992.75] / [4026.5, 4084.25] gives 1.35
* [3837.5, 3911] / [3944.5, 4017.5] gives 1.17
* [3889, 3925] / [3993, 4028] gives 1.34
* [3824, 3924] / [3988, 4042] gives 1.43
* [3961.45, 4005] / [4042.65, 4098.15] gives 1.26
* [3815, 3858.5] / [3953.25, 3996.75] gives 1.17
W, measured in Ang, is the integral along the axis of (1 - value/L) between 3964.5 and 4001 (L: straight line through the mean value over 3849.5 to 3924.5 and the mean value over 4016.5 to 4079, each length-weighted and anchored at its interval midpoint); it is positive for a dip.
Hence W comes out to 5.2 Ang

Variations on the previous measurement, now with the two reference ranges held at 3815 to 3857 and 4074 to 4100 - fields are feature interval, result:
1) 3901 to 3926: -2.2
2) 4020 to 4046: -4.8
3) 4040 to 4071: -4.3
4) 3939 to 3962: -1.8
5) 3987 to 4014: -4.6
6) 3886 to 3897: 0.7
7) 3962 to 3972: 3.2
